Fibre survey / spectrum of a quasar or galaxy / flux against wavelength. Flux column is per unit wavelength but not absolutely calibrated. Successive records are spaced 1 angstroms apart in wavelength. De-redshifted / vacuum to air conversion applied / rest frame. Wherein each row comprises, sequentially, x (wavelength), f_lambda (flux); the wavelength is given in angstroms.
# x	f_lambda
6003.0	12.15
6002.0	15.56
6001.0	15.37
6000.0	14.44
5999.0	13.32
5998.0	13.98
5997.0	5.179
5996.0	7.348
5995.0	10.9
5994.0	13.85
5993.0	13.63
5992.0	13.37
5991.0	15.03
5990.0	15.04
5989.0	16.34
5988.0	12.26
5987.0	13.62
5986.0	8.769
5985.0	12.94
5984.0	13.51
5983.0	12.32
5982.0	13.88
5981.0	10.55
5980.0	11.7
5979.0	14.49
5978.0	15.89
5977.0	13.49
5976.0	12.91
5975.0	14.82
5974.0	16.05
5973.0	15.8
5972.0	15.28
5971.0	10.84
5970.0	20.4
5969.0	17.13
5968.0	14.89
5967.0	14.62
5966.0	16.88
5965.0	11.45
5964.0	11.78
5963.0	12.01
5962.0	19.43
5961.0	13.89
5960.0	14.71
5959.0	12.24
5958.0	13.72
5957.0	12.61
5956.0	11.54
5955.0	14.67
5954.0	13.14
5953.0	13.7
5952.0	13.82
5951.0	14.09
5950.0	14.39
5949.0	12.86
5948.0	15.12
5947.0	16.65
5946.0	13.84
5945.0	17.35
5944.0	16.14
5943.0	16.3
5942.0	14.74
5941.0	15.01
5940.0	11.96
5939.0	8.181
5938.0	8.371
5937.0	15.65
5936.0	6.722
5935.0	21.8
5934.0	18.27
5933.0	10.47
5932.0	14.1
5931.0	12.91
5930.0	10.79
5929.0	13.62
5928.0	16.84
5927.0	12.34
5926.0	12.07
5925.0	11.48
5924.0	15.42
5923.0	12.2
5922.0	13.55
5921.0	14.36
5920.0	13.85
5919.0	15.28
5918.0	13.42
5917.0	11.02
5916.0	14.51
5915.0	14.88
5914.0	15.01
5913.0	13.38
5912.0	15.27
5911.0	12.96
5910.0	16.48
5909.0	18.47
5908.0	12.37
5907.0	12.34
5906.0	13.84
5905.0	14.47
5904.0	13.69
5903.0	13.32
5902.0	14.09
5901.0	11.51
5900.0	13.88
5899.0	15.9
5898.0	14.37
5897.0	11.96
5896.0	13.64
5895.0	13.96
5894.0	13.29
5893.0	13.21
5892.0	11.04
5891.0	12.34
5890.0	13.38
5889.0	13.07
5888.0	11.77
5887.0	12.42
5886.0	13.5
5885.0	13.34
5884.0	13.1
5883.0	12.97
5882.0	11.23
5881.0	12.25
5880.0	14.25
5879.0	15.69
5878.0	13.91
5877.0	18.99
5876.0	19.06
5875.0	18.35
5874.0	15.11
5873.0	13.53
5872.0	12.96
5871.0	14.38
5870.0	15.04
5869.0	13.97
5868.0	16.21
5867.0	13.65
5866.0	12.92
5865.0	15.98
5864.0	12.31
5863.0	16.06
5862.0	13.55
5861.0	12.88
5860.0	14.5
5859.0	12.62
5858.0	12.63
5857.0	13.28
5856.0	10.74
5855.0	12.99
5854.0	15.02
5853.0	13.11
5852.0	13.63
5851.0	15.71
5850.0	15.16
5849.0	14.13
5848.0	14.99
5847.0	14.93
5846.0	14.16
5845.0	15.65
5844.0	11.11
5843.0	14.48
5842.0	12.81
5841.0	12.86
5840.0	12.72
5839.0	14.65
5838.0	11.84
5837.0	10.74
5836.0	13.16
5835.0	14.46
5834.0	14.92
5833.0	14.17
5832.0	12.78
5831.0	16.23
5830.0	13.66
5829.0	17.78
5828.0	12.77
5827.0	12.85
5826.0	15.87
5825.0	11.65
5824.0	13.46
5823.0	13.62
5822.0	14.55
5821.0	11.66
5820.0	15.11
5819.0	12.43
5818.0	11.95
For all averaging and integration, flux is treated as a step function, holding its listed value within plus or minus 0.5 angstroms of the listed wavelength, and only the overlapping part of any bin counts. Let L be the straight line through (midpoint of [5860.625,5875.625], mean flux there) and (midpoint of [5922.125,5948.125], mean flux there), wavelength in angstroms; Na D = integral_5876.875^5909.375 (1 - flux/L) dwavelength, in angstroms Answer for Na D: 1.71 angstroms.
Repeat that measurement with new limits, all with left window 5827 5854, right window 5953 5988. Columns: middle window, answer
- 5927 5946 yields 0.1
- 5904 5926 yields -0.1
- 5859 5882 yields -1.2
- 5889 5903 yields 0.6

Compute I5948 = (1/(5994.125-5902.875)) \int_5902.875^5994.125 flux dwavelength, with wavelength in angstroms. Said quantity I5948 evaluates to 13.9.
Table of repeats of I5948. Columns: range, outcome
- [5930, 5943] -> 13.2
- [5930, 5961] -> 13.8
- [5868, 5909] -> 13.9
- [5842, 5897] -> 13.9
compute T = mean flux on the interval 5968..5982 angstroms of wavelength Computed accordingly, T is 14.6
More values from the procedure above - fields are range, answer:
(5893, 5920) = 14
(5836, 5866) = 13.6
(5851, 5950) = 13.9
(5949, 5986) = 14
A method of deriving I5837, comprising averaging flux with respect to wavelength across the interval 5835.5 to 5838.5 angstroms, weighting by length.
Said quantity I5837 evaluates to 11.9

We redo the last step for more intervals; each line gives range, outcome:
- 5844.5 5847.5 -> 14.9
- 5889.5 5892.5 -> 12.3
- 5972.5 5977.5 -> 14.6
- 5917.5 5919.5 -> 14.3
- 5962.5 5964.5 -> 11.9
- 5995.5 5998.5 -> 8.84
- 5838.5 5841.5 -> 13.4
